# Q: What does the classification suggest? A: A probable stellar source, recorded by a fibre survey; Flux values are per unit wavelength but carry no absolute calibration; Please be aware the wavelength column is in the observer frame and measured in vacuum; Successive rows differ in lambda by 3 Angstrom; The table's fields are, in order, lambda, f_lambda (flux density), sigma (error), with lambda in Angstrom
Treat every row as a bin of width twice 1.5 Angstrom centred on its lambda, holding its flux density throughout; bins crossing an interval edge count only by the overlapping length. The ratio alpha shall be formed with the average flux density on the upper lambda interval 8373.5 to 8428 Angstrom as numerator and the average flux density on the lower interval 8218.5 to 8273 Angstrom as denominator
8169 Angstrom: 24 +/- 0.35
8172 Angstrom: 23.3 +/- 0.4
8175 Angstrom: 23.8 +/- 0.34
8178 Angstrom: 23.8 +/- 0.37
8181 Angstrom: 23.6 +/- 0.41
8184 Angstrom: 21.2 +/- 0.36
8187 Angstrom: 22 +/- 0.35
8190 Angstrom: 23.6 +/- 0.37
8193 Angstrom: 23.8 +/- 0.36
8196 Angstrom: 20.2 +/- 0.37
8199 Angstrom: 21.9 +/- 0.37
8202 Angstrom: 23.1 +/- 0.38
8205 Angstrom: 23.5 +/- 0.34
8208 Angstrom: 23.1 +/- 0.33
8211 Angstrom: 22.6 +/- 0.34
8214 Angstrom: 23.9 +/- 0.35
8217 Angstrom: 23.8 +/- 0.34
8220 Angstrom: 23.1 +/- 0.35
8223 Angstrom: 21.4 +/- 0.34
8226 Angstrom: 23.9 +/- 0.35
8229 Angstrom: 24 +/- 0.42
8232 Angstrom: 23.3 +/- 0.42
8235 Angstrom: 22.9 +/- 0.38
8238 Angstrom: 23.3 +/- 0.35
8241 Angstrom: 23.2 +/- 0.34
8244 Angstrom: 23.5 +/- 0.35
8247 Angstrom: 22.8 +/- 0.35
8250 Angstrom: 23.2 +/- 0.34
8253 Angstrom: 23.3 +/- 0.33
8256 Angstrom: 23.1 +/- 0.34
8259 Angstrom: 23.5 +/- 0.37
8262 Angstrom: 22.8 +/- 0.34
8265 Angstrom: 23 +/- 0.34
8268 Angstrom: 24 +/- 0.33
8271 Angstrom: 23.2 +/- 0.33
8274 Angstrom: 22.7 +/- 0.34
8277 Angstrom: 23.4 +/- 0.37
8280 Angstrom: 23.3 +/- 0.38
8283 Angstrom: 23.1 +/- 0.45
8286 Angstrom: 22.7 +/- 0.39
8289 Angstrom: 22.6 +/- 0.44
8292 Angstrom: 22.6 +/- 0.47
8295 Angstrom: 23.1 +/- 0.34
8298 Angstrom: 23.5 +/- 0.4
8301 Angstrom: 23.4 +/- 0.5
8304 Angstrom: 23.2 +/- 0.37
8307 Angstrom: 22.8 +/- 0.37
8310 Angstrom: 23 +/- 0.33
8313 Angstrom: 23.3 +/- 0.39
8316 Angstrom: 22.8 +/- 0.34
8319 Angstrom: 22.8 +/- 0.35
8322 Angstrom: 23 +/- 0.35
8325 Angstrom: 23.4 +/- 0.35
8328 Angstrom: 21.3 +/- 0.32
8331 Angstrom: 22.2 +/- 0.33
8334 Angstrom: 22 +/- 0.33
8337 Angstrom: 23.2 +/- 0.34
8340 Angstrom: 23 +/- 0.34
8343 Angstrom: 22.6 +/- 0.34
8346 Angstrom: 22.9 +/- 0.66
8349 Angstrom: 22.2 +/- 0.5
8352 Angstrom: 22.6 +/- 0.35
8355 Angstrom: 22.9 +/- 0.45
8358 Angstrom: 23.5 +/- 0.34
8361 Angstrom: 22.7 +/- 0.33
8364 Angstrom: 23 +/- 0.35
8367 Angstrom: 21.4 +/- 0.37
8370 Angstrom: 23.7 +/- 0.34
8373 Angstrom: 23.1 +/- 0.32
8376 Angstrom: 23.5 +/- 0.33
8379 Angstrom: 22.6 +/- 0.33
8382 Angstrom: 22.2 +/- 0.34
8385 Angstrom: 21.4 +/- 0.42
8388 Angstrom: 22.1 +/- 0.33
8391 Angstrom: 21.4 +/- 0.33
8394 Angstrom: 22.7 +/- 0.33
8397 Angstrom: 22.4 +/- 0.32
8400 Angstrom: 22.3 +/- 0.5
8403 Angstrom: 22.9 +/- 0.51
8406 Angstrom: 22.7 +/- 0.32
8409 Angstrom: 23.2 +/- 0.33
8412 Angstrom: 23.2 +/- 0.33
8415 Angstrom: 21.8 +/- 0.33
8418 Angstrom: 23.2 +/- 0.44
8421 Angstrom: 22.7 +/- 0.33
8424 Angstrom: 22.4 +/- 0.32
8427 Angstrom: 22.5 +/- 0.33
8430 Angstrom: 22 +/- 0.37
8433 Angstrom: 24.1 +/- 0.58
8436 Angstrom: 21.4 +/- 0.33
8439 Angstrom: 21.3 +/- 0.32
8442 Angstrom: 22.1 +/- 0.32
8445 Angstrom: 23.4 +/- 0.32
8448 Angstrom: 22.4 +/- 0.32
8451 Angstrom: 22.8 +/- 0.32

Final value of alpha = 0.97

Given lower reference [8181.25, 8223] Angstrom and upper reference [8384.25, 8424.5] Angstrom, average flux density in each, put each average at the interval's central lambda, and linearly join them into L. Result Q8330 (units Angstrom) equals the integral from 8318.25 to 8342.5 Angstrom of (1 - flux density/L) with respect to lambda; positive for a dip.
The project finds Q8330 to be 0.0 Angstrom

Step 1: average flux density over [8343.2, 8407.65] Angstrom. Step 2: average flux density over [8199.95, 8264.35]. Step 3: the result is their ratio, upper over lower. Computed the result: 1.0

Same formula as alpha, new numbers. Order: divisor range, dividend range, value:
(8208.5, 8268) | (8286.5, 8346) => 0.98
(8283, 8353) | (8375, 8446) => 0.99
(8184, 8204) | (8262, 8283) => 1.04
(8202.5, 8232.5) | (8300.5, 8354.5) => 0.98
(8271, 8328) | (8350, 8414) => 0.98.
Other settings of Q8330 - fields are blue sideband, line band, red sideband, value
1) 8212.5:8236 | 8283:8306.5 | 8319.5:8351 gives -0.2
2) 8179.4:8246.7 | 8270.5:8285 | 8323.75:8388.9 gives -0.2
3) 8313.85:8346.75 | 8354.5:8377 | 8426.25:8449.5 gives -0.4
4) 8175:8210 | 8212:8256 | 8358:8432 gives -1.0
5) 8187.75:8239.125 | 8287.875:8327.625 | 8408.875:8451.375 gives -0.3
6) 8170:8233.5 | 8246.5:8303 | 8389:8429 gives -0.7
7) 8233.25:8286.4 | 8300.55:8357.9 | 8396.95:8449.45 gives 0.4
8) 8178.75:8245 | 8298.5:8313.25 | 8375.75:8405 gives -0.4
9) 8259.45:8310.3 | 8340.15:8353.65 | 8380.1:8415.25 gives 0.0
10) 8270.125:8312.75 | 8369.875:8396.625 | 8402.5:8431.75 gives 0.4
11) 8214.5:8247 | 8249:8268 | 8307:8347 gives -0.1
